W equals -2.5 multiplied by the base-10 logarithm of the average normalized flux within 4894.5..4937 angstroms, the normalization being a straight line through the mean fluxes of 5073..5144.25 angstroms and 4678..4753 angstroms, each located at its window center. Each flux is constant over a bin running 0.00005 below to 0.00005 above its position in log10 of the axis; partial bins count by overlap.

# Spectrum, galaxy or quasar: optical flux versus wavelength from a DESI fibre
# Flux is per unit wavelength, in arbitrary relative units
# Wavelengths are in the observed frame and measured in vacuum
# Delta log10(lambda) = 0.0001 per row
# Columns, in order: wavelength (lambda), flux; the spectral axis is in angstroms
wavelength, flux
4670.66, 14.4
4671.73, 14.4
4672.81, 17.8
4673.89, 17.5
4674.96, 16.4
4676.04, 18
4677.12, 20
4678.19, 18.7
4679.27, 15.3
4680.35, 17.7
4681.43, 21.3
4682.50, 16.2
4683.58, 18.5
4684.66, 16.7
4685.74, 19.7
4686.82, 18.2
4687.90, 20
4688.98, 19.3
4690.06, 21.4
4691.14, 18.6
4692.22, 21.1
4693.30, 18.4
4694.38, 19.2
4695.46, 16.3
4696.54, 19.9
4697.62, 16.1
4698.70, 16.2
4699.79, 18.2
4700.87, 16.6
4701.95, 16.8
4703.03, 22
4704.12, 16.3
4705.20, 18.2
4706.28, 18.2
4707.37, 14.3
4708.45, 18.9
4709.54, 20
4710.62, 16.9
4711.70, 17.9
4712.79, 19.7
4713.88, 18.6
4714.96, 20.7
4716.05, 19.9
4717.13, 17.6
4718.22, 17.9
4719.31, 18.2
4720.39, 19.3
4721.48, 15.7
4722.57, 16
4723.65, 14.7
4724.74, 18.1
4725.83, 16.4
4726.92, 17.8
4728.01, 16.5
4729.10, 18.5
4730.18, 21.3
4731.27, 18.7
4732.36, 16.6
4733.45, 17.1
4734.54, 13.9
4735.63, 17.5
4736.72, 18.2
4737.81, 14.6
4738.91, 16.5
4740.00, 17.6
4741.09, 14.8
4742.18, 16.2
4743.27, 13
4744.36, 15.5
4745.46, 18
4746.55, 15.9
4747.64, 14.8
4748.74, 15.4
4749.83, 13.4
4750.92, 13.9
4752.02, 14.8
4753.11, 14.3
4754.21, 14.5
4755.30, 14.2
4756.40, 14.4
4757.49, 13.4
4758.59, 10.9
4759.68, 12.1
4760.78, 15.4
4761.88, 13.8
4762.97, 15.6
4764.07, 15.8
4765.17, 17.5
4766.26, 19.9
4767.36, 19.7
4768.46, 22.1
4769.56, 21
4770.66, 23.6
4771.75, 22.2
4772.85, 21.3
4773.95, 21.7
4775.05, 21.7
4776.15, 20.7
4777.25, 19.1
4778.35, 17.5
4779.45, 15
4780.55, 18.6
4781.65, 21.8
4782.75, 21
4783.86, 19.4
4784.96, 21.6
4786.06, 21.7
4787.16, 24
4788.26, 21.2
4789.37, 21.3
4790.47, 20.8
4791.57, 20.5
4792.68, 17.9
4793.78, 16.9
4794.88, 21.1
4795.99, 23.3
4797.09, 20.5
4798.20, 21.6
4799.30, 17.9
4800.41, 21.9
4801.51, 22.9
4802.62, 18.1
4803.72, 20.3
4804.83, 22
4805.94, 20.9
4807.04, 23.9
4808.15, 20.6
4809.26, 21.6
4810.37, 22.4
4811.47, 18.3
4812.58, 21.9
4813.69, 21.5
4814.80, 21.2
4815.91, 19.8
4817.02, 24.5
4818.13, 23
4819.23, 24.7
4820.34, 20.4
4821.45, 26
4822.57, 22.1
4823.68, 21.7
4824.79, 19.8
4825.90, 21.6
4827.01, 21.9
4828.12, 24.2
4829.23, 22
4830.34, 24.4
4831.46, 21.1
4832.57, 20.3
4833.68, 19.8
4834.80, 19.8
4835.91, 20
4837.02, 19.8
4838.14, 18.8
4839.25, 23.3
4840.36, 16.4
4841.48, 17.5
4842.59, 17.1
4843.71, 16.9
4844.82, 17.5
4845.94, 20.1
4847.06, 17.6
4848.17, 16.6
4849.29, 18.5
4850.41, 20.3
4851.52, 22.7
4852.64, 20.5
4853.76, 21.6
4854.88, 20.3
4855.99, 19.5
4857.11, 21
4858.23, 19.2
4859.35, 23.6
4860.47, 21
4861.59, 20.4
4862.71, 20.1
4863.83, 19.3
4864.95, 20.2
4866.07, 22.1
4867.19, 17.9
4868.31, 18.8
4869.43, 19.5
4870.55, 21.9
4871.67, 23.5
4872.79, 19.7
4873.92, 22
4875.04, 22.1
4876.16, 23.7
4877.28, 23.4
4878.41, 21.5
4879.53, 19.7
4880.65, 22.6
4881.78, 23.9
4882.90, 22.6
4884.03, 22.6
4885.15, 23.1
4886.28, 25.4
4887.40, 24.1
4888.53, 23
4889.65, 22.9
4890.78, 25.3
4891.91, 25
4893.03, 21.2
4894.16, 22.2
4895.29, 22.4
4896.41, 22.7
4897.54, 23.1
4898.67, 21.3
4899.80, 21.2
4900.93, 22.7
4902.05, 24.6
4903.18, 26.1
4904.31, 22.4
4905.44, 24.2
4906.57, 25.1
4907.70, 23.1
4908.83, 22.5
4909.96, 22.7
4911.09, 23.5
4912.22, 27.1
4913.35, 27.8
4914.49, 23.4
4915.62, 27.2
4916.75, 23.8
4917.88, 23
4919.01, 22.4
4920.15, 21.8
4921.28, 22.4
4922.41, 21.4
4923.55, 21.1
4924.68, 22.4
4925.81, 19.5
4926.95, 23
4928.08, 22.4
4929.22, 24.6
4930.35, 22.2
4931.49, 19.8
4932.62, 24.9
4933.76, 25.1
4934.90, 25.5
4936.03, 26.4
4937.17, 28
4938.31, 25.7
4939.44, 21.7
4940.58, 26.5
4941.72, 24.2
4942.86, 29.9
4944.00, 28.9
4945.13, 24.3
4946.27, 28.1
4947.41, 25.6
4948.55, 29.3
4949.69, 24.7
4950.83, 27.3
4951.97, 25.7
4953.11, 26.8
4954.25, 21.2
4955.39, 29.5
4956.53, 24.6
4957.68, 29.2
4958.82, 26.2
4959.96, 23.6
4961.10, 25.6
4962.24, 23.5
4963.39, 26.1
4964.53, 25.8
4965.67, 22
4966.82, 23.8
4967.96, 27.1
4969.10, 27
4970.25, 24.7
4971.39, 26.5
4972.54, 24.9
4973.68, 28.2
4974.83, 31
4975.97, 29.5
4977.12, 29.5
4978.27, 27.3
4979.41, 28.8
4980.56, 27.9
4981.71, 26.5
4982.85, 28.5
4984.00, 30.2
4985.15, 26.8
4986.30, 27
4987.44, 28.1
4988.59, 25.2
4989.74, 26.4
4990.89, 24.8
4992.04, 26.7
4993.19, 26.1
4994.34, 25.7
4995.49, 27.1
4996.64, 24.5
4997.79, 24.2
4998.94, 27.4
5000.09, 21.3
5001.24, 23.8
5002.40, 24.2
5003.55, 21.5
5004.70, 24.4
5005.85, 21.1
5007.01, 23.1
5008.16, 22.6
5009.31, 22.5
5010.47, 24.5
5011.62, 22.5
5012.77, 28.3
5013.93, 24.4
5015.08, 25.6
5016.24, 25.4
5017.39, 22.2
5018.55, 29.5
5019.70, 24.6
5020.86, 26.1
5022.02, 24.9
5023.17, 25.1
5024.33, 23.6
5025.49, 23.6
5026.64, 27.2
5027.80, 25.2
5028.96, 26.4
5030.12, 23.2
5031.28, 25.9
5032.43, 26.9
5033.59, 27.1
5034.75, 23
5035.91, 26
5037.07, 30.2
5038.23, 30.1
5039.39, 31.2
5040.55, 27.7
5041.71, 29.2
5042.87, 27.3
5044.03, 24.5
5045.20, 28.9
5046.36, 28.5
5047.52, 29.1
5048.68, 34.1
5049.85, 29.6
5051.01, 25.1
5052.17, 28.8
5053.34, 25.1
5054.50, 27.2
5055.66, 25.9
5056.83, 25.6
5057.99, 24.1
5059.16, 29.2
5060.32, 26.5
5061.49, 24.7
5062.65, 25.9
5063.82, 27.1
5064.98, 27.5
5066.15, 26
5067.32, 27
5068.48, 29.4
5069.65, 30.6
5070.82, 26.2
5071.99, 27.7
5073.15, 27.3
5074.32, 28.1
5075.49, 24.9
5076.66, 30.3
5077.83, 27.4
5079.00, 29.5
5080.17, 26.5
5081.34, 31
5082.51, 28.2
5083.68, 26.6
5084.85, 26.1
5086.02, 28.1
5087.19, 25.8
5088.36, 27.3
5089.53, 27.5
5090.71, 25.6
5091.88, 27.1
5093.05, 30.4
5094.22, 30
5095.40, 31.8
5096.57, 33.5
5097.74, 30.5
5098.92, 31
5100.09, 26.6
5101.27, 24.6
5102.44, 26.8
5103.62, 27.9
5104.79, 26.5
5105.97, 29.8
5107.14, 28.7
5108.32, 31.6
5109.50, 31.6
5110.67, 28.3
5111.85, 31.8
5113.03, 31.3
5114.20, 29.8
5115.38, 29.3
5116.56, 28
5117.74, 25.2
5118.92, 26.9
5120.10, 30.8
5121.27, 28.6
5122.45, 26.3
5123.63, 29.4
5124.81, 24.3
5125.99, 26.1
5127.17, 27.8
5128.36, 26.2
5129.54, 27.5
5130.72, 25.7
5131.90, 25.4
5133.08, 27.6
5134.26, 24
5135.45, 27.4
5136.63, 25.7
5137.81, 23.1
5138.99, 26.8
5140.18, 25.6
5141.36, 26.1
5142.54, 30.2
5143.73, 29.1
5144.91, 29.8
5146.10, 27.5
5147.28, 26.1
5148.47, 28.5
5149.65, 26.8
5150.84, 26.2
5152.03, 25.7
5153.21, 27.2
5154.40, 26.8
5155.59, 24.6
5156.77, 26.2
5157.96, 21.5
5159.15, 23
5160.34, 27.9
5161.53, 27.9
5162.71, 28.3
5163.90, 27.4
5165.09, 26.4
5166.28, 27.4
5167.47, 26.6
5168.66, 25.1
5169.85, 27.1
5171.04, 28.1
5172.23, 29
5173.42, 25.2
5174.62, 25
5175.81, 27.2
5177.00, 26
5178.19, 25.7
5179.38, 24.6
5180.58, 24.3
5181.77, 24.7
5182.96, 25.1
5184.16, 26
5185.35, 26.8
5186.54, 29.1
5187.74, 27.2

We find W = -0.03 mag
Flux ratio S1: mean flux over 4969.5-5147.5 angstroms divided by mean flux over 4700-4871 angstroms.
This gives 1.4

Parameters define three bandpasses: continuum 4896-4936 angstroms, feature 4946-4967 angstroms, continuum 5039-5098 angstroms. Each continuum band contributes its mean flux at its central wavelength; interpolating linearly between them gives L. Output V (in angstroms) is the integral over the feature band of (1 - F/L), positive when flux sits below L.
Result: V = -1.00 angstroms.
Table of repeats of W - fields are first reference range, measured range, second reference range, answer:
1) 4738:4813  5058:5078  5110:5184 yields -0.09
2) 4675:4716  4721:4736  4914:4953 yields 0.13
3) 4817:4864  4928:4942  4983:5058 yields -0.05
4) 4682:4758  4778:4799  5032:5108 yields -0.06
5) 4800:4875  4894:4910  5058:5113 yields -0.02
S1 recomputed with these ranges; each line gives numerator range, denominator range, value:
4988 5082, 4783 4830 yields 1.23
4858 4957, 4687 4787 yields 1.33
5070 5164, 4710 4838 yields 1.45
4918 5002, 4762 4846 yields 1.24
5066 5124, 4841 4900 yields 1.34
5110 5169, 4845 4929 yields 1.22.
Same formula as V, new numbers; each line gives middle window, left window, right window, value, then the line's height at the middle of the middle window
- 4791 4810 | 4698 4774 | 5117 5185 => -2.23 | 18.5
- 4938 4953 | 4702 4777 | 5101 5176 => -2.64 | 22.4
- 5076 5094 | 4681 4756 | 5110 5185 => -1.72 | 25.4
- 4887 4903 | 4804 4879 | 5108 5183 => -0.81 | 21.9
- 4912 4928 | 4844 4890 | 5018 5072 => -0.25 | 22.8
